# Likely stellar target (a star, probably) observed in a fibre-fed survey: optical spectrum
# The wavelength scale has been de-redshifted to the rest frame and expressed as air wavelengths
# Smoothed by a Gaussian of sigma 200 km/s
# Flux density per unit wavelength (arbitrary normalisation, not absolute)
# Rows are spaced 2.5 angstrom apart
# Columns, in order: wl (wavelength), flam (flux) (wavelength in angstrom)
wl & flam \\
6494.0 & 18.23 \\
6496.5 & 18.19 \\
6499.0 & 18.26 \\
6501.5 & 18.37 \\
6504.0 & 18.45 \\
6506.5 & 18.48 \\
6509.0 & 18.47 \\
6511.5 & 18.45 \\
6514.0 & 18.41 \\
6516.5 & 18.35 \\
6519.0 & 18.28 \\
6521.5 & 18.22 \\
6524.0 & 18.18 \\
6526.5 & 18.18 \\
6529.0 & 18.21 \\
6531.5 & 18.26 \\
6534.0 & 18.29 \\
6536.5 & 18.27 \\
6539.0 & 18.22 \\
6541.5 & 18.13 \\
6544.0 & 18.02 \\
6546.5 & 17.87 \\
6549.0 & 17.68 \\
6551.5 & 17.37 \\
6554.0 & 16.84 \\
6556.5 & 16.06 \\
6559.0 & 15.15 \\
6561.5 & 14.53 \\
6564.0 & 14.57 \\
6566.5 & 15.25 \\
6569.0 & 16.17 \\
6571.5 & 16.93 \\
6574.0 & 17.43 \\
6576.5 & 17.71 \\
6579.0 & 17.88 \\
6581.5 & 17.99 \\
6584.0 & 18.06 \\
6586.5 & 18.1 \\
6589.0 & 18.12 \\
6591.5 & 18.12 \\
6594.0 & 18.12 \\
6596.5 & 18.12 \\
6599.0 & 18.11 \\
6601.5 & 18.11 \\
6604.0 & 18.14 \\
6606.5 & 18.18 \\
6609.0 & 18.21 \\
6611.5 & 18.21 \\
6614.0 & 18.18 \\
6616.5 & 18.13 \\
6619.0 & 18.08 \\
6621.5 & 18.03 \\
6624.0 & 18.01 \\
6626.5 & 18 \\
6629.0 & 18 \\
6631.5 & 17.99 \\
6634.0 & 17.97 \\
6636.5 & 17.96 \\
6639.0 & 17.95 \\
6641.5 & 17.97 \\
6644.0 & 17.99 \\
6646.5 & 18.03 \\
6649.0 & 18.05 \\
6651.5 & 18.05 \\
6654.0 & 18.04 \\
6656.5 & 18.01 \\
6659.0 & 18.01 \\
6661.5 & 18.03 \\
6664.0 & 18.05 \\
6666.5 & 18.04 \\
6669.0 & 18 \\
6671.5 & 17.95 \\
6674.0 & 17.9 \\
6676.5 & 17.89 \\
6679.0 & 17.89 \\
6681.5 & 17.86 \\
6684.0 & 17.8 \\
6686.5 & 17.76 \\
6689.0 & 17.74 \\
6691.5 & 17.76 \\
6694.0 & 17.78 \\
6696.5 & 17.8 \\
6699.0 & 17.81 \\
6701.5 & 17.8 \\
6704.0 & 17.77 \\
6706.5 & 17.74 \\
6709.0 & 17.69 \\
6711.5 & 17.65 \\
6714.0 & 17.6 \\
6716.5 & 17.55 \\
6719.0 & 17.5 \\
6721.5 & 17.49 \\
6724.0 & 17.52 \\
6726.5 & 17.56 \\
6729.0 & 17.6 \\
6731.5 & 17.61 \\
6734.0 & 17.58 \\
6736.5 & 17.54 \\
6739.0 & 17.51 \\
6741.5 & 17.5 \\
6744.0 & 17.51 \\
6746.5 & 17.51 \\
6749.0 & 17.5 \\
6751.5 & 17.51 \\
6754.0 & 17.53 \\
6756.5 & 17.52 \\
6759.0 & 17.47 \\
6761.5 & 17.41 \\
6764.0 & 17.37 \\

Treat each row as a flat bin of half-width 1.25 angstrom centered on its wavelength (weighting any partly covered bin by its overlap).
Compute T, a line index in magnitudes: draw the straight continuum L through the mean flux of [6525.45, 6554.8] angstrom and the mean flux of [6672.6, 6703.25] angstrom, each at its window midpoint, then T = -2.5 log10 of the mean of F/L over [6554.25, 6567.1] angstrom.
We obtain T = 0.18 mag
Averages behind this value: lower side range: 18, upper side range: 17.8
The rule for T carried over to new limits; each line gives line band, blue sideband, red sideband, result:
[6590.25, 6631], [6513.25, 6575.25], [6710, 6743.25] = -0.043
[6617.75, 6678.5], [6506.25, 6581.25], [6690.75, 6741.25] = -0.026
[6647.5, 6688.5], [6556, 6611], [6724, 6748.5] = -0.033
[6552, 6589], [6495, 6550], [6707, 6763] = 0.087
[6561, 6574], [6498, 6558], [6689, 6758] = 0.143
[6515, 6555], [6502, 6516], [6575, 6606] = 0.017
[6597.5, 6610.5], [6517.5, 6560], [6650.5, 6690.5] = -0.019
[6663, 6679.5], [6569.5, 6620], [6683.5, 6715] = -0.009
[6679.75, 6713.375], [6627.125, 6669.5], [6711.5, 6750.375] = -0.002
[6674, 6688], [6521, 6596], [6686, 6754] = -0.017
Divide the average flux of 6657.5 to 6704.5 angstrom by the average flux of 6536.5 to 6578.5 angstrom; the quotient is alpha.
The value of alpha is 1.06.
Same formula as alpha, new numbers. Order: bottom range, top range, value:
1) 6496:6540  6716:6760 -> 0.96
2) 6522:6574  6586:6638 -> 1.06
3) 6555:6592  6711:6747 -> 1.05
